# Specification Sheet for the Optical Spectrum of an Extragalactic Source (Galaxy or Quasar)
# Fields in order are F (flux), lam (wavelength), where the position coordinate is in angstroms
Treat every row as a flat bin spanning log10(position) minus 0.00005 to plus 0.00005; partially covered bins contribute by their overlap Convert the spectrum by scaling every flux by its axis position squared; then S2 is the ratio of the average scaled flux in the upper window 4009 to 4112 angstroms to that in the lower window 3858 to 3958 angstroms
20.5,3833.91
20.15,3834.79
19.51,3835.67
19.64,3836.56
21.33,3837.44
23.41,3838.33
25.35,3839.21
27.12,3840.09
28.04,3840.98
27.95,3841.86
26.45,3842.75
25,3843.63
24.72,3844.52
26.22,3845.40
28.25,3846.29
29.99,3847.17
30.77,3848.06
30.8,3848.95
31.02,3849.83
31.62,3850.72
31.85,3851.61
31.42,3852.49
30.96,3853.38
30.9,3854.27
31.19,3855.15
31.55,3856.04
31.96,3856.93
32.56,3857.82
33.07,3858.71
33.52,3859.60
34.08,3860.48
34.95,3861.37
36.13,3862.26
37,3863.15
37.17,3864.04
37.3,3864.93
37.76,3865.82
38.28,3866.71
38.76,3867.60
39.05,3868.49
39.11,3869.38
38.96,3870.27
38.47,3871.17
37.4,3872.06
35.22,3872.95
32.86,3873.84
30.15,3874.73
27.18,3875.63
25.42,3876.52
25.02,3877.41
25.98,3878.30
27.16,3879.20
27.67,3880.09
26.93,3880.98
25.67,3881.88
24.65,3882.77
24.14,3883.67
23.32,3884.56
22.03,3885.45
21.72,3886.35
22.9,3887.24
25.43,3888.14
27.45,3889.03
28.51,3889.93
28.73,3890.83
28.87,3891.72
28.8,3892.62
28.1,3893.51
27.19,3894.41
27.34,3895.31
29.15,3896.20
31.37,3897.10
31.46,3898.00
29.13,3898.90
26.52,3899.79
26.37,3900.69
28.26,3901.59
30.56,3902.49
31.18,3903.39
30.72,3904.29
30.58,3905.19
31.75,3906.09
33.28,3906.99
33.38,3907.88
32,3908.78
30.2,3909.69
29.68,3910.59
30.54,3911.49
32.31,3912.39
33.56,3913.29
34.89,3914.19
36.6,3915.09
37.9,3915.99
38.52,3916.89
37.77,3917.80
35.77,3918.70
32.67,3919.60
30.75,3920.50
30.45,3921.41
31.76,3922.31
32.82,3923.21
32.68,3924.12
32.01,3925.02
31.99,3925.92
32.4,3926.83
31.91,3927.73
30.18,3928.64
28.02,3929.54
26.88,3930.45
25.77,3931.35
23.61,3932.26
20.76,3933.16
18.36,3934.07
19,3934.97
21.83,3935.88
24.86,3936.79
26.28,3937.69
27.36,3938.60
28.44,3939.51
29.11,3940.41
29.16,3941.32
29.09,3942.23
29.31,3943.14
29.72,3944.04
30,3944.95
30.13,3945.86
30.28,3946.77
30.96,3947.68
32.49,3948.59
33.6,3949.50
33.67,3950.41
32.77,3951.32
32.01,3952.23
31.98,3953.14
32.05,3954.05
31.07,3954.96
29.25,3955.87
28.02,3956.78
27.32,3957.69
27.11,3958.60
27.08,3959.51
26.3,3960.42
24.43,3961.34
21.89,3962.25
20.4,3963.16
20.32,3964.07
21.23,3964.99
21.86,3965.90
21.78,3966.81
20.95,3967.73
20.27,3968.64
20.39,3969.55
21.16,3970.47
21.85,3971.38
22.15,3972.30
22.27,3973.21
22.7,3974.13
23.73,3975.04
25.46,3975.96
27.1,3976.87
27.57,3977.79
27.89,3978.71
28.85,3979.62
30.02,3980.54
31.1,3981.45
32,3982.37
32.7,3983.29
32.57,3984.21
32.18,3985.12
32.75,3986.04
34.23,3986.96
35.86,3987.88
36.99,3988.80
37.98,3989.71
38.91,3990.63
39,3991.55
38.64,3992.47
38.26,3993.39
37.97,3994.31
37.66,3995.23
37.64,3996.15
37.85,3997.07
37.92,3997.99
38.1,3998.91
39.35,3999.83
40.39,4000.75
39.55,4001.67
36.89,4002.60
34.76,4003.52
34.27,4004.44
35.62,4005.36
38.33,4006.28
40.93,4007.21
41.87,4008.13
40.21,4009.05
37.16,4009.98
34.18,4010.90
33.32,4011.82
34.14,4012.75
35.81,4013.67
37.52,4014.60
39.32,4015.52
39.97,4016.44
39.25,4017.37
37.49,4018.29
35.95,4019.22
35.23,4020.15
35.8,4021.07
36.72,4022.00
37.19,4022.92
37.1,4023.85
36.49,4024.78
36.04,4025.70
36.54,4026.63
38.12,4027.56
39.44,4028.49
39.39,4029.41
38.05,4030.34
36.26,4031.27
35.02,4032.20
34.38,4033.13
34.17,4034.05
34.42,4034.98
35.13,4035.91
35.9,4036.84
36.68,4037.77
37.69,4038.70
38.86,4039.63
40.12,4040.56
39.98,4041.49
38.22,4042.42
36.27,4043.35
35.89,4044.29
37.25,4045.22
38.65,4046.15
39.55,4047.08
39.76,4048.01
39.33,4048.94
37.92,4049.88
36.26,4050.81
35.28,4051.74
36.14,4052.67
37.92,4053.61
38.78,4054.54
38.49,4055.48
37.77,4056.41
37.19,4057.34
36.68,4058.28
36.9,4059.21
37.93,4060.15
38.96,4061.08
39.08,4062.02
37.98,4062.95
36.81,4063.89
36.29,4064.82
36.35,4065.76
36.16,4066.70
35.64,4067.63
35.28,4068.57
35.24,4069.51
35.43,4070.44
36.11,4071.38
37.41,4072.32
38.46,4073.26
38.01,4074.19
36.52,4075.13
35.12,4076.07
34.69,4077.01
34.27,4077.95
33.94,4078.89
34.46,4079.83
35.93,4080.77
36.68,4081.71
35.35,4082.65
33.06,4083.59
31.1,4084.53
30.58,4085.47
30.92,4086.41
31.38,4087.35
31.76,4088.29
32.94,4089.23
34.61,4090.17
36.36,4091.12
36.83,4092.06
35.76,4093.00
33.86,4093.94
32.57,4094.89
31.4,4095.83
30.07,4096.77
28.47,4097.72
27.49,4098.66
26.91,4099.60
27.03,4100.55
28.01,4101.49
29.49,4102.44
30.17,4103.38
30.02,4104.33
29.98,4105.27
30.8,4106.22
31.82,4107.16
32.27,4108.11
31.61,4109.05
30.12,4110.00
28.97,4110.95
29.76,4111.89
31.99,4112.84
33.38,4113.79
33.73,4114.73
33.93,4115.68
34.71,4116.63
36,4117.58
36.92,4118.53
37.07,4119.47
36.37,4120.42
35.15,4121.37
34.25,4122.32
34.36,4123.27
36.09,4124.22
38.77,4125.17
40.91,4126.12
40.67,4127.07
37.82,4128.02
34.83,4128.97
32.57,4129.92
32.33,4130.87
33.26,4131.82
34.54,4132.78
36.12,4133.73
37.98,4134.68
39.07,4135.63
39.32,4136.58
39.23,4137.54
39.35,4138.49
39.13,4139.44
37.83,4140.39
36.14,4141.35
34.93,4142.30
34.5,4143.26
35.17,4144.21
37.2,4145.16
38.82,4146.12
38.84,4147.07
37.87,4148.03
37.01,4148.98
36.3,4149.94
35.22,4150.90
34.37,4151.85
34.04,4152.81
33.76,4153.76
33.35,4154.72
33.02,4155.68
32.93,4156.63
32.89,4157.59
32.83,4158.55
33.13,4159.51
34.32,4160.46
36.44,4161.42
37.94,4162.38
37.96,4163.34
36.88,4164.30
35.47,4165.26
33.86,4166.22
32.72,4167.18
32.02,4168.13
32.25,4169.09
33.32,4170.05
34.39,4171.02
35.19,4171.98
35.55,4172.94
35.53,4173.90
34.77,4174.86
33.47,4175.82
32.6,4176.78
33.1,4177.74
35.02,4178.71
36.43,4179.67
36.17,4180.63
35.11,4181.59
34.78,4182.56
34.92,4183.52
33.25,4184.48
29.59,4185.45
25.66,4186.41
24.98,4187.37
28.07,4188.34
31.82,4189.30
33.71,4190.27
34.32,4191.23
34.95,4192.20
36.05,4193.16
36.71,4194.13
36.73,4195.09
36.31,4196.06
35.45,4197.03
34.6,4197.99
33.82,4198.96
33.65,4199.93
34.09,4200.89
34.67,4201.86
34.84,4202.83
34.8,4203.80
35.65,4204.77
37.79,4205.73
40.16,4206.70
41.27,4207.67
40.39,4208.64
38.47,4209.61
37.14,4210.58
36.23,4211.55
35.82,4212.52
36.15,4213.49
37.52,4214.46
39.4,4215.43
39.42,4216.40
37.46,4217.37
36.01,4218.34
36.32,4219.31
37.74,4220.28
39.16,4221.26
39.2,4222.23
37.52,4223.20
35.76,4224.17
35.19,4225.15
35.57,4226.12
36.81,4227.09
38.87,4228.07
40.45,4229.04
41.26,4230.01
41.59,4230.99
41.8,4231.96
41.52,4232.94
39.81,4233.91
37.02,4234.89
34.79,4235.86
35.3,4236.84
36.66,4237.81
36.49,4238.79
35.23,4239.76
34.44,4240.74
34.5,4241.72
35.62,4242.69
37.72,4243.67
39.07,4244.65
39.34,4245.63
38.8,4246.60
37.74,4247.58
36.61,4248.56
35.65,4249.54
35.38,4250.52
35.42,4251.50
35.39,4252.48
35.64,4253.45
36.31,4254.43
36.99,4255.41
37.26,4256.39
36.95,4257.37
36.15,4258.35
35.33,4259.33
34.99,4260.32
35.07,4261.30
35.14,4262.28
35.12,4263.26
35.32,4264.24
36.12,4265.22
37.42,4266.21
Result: 1.25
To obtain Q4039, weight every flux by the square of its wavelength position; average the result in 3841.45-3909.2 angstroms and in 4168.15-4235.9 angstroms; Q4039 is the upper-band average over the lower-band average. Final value 1.4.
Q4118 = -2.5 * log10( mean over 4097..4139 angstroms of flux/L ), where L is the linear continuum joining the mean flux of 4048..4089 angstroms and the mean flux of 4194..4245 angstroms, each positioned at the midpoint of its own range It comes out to 0.08 mag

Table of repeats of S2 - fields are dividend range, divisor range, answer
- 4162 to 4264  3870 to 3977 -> 1.46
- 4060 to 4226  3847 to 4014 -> 1.26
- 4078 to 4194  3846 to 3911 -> 1.26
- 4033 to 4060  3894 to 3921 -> 1.26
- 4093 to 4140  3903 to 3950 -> 1.23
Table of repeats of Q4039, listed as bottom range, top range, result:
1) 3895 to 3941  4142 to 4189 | 1.29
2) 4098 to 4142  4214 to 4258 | 1.16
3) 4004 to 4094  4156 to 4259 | 1.06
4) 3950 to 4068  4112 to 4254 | 1.14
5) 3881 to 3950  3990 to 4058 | 1.35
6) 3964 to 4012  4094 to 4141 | 1.12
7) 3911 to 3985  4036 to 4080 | 1.38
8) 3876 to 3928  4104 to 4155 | 1.33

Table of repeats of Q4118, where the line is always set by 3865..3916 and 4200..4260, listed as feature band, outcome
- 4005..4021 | -0.14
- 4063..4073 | -0.07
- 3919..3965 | 0.11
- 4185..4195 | 0.15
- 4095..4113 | 0.16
